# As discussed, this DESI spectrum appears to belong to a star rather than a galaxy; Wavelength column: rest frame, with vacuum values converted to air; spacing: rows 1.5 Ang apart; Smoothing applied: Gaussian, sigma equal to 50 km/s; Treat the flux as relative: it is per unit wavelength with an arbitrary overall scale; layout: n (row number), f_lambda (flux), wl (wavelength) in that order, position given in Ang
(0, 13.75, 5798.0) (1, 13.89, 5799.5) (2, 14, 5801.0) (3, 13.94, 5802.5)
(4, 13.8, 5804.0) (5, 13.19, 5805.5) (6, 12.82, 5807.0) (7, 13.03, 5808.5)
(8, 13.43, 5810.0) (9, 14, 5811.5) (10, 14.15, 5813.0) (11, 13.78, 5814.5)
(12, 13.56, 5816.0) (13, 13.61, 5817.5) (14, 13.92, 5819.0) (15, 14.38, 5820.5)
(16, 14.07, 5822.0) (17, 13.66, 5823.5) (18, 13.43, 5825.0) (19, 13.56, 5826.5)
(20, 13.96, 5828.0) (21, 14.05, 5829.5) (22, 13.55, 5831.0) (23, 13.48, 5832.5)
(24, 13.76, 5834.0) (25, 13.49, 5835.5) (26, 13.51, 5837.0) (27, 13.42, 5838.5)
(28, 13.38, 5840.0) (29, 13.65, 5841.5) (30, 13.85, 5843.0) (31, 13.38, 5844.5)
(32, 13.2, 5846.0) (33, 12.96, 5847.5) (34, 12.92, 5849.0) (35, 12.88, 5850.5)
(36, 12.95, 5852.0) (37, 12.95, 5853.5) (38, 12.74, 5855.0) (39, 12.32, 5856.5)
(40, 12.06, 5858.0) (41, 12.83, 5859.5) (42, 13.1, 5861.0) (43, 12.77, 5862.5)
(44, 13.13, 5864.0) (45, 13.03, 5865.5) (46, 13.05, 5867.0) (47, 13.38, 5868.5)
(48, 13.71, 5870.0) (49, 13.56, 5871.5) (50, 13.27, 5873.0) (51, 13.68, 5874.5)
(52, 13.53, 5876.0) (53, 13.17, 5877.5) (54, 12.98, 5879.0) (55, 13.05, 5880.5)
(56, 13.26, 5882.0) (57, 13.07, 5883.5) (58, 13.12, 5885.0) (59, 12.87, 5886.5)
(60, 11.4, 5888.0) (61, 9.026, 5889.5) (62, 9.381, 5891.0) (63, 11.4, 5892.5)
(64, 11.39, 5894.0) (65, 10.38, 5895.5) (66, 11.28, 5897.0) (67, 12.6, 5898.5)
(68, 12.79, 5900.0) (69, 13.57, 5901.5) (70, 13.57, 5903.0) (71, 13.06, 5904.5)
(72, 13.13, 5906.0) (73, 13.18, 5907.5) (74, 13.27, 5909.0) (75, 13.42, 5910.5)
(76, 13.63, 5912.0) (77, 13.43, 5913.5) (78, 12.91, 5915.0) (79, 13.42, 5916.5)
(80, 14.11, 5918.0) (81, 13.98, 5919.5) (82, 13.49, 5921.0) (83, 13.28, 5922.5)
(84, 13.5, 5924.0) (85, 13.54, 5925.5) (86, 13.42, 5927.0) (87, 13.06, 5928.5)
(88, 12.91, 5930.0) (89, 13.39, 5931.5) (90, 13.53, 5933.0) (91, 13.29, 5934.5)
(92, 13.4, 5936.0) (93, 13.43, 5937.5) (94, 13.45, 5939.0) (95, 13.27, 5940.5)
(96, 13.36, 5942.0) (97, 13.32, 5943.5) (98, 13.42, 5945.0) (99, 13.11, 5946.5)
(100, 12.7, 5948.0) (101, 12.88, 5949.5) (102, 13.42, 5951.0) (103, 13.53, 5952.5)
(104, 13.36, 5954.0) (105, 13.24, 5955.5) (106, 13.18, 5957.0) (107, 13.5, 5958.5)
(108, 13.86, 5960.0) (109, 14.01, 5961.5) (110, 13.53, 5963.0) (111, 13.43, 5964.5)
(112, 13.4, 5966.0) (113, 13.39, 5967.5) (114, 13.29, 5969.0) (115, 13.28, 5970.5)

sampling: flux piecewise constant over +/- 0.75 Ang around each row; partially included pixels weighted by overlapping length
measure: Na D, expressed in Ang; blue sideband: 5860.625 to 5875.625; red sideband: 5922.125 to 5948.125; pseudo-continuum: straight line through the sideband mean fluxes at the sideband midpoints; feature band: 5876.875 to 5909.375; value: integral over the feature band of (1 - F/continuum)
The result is 2.4 Ang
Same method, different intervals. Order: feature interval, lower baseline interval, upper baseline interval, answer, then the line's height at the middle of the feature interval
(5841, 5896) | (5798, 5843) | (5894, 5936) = 2.9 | 13.4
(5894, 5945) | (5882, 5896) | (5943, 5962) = -3.4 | 12.4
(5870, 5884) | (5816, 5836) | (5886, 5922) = -0.4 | 13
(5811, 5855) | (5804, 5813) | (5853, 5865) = -1.6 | 13.1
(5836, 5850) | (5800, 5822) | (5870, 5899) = -0.3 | 13.1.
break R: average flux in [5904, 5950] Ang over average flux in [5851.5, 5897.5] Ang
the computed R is 1.07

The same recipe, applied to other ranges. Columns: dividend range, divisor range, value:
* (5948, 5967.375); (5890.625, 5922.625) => 1.05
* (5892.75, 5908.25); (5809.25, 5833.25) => 0.90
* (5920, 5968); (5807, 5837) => 0.98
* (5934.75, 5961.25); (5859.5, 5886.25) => 1.01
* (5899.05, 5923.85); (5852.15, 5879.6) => 1.02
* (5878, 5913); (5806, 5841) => 0.91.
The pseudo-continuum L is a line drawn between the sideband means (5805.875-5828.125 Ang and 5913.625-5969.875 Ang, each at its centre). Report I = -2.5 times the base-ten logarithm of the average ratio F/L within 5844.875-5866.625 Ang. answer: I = 0.060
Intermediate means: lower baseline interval 13.7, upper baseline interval 13.4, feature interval 12.9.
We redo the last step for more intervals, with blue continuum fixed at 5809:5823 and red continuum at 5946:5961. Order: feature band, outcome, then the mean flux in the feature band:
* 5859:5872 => 0.04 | 13.2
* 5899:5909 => 0.02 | 13.2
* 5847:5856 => 0.07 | 12.9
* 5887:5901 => 0.21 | 11.1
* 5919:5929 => 0.00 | 13.5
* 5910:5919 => 0.00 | 13.5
